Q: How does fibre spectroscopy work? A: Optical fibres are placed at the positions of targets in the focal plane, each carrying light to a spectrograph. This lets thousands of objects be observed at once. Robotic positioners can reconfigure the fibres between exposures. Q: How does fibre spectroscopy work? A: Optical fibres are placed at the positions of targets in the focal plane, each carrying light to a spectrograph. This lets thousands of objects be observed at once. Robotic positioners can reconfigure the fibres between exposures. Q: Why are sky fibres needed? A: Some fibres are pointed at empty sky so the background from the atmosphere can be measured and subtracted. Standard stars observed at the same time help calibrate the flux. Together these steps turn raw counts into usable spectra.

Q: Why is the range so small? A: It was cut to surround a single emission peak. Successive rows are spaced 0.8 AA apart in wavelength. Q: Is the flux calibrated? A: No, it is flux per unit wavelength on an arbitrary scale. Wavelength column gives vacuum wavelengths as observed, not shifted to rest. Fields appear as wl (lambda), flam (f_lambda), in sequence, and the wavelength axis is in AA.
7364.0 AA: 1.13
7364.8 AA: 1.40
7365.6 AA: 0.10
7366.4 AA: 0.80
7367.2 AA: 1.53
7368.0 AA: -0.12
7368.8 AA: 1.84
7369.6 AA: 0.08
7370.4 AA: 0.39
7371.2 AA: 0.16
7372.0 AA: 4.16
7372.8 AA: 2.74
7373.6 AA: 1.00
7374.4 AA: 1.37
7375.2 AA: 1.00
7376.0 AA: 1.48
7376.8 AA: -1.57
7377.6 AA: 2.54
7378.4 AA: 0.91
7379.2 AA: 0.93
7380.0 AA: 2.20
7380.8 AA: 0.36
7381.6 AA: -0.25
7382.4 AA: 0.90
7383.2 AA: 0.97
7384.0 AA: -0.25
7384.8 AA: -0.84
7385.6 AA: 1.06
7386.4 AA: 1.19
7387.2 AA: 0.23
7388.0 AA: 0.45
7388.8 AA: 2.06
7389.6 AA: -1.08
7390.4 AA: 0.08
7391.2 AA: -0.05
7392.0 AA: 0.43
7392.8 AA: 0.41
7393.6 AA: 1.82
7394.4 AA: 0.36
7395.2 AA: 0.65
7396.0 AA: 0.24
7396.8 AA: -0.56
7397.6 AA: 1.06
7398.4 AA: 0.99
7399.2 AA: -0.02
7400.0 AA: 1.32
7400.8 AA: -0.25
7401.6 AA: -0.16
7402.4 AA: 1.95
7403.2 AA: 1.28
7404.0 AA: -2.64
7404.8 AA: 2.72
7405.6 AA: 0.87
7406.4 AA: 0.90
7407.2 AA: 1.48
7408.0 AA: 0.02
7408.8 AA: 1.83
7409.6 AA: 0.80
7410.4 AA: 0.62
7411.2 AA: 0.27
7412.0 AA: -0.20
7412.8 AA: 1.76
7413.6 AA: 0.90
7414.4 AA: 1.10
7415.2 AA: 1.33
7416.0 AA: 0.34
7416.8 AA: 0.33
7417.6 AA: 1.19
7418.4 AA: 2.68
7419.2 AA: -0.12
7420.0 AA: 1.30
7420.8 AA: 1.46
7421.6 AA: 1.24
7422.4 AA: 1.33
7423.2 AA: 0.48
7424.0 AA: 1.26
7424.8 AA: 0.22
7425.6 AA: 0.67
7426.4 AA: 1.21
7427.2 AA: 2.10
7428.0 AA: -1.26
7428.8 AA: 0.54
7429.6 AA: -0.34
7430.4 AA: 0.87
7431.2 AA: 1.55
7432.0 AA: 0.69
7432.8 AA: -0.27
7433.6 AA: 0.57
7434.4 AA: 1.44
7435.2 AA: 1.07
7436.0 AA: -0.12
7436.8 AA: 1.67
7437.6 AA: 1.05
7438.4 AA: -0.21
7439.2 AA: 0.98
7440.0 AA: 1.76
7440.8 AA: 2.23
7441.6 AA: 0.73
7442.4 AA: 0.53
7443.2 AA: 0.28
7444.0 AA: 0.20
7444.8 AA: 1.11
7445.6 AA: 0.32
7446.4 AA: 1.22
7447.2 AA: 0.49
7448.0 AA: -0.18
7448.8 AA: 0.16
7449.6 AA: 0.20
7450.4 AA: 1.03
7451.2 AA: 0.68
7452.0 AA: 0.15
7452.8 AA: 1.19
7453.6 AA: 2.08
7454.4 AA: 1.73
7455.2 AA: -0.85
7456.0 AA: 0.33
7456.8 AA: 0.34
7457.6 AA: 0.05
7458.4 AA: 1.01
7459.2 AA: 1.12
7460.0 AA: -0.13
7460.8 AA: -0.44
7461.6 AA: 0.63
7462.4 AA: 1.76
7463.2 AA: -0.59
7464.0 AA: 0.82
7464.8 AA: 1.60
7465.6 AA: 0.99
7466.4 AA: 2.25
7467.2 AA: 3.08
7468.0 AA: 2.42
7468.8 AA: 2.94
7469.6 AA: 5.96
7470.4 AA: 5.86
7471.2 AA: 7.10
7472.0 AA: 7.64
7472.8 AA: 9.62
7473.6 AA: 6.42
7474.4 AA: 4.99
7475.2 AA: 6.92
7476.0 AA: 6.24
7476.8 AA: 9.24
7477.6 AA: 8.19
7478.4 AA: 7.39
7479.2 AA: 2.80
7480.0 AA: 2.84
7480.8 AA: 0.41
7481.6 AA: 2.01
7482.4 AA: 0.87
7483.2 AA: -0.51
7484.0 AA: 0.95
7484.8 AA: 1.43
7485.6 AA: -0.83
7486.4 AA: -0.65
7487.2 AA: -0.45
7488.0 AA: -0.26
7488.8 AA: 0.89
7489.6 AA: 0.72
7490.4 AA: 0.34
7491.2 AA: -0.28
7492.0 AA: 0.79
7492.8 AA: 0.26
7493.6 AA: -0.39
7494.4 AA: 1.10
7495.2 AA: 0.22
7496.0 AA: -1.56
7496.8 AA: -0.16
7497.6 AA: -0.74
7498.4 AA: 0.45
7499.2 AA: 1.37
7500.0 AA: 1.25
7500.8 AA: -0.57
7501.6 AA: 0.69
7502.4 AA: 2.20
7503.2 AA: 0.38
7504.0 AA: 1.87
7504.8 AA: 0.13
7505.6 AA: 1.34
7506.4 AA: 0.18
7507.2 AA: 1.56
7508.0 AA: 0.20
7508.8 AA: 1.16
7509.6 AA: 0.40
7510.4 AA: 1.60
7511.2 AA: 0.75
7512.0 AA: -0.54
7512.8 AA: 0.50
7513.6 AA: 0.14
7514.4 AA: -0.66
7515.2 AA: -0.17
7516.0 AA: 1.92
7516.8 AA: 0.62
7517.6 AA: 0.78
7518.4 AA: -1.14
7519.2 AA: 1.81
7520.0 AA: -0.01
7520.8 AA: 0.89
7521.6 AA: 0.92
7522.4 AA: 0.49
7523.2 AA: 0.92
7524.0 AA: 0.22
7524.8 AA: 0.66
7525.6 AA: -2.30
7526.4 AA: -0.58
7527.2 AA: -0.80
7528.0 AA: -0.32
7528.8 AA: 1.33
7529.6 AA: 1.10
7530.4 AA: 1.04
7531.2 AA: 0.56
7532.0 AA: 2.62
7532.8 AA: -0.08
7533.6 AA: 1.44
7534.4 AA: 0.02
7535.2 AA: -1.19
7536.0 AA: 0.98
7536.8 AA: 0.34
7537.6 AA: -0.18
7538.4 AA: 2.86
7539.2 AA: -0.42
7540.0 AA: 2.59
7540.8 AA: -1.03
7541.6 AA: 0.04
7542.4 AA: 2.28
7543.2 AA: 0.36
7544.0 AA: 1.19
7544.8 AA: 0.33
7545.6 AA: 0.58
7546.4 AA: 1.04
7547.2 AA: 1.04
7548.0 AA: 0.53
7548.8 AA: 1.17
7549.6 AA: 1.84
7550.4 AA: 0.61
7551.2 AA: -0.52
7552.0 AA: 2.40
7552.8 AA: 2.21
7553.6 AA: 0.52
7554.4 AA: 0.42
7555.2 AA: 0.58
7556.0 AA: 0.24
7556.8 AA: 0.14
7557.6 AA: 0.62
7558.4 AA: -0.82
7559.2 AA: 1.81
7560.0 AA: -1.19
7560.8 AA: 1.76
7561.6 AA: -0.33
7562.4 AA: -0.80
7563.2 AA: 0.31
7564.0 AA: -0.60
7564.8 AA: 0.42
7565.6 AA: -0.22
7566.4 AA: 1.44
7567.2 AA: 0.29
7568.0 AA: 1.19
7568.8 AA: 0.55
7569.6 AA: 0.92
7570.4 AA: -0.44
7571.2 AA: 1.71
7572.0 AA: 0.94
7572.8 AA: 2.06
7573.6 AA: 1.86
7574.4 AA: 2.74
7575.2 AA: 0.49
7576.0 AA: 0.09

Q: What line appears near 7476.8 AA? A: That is [O II] 3727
